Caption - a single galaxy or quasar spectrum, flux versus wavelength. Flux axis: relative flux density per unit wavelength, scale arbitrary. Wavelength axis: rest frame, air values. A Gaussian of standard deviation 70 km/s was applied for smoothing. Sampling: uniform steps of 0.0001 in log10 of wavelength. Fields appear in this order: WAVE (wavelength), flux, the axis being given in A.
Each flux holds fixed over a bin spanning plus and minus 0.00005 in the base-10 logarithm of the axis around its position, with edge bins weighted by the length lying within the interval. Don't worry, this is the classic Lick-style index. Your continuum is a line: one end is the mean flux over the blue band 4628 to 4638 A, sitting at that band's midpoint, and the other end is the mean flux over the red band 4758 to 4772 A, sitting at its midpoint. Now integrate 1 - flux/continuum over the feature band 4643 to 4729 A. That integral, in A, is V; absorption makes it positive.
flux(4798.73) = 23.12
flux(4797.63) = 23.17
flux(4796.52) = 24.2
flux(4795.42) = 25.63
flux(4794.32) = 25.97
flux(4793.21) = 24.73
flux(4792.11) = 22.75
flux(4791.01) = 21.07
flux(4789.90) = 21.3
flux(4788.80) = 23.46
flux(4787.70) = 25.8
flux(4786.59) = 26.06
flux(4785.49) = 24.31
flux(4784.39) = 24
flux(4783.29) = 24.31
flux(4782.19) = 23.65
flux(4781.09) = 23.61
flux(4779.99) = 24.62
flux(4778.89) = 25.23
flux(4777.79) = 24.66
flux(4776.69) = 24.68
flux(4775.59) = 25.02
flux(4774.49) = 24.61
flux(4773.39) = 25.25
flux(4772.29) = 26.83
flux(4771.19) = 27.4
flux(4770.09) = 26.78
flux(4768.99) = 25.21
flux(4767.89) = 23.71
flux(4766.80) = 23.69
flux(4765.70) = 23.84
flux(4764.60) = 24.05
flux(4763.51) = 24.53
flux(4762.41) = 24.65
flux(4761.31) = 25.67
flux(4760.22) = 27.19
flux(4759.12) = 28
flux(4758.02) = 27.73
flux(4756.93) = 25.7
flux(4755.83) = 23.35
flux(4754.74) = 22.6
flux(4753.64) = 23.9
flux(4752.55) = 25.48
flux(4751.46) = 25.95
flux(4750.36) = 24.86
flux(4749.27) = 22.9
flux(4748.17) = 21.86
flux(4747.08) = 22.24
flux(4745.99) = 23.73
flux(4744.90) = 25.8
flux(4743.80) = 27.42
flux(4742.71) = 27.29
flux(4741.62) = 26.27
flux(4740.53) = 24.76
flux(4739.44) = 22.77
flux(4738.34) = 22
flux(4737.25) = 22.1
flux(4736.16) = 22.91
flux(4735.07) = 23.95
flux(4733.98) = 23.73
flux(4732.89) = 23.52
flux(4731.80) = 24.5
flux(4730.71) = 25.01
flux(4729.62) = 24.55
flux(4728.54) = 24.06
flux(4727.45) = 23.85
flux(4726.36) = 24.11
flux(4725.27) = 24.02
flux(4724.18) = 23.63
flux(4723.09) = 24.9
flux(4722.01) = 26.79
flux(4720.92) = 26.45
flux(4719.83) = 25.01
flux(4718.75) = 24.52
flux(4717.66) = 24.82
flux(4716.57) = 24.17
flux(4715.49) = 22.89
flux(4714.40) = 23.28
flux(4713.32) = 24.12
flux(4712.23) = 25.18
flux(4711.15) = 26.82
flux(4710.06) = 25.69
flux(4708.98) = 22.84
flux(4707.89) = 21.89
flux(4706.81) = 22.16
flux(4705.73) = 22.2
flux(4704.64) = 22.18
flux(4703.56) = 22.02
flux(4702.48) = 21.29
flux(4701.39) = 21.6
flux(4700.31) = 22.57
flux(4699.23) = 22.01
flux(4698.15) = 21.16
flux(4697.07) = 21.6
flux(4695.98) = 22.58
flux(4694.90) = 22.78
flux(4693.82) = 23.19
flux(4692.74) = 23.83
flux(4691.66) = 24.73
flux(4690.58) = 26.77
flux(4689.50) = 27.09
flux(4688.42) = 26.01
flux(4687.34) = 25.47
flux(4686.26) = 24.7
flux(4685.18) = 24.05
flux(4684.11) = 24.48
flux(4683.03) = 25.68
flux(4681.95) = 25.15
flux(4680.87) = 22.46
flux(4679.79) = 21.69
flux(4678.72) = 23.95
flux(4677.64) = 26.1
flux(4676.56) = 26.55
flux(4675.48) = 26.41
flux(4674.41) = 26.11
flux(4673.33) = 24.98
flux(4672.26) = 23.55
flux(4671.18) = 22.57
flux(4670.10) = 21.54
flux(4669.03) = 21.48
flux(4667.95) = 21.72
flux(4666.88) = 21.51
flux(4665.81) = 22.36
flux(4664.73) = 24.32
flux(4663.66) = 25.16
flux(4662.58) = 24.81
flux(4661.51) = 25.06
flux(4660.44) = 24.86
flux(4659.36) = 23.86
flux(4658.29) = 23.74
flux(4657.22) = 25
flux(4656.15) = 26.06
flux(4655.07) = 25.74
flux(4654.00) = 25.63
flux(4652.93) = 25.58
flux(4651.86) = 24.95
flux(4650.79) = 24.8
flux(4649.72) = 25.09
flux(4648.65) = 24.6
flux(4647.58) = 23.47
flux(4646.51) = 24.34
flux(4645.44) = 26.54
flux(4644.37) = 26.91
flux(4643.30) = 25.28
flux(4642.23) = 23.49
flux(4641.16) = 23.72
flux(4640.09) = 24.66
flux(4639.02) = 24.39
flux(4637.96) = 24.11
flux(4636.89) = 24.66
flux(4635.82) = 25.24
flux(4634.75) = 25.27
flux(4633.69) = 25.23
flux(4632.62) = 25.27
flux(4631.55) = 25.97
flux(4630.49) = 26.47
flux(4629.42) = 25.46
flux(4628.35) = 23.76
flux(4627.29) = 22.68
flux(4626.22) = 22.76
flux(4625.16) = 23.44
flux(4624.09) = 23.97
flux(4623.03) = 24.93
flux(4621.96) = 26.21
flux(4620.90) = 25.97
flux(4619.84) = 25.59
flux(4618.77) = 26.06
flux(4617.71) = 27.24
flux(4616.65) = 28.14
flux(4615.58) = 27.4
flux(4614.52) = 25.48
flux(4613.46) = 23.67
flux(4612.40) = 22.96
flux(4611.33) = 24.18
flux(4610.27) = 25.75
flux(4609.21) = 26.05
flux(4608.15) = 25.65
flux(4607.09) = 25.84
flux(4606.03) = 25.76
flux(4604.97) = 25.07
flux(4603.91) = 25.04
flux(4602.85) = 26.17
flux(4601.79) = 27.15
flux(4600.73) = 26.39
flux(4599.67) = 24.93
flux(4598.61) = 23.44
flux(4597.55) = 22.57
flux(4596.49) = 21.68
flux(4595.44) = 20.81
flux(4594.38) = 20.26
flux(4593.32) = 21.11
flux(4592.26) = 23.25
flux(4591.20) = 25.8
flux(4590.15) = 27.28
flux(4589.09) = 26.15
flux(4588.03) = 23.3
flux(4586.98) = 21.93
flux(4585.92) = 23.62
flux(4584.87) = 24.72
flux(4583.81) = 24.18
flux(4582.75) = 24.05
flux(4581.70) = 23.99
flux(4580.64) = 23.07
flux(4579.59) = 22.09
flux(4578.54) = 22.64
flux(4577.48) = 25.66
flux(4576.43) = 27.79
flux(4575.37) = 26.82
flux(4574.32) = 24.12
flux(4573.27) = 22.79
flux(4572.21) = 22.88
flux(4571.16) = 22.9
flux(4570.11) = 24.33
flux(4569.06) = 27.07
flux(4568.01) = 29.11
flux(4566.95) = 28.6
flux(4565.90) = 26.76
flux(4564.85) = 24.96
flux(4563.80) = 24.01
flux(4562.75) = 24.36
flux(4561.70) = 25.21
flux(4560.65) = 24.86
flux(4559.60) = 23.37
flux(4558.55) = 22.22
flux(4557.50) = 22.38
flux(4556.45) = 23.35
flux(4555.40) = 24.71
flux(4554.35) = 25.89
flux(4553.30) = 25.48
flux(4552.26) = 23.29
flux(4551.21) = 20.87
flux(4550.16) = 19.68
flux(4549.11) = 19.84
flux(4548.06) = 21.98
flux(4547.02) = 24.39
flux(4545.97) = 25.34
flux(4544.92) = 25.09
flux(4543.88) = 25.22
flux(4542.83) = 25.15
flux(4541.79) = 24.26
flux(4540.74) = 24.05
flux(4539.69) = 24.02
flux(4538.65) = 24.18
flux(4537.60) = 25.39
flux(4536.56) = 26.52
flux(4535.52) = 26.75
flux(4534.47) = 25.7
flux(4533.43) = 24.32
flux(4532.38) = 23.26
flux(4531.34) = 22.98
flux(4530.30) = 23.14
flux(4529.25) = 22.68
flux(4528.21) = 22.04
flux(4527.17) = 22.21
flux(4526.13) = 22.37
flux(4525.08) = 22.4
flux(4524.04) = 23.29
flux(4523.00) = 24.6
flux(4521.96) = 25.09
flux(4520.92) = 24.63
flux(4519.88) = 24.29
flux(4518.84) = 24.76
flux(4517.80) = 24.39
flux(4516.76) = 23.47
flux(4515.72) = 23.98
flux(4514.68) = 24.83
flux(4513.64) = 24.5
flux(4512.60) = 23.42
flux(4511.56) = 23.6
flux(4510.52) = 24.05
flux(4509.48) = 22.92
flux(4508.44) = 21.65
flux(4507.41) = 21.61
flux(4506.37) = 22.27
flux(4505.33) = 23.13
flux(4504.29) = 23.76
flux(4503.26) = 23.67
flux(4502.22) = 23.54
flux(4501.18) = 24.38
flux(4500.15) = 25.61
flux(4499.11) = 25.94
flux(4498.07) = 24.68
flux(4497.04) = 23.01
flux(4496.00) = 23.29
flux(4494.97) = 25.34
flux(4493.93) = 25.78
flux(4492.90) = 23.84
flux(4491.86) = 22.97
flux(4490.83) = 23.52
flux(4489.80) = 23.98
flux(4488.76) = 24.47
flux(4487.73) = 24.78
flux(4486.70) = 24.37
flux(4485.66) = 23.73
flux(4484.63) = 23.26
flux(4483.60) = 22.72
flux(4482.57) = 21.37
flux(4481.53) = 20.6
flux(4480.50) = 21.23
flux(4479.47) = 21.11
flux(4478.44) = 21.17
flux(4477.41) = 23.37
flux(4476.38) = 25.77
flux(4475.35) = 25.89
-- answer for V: 3.9 A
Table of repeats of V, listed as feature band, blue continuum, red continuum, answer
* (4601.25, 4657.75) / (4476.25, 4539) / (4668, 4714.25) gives -3.4 A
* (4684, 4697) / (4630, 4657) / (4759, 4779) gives 0.3 A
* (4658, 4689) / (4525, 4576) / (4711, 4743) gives 0.2 A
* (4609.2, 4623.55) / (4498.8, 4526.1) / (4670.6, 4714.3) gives -1.1 A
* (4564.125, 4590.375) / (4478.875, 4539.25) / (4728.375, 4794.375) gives -0.9 A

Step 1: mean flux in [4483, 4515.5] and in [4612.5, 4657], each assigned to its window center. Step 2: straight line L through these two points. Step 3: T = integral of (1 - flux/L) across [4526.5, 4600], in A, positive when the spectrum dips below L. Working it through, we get 1.2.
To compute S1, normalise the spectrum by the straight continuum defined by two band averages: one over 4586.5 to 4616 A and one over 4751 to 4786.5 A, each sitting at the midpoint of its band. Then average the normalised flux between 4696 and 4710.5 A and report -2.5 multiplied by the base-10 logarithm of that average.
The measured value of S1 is 0.12 mag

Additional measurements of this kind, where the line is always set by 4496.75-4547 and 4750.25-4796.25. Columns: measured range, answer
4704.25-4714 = 0.04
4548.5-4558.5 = 0.06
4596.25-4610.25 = -0.04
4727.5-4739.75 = 0.05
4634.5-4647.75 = -0.02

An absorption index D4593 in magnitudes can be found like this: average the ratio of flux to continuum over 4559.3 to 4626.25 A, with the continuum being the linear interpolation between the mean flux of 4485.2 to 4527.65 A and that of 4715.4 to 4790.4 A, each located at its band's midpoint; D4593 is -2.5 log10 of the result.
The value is -0.028 mag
